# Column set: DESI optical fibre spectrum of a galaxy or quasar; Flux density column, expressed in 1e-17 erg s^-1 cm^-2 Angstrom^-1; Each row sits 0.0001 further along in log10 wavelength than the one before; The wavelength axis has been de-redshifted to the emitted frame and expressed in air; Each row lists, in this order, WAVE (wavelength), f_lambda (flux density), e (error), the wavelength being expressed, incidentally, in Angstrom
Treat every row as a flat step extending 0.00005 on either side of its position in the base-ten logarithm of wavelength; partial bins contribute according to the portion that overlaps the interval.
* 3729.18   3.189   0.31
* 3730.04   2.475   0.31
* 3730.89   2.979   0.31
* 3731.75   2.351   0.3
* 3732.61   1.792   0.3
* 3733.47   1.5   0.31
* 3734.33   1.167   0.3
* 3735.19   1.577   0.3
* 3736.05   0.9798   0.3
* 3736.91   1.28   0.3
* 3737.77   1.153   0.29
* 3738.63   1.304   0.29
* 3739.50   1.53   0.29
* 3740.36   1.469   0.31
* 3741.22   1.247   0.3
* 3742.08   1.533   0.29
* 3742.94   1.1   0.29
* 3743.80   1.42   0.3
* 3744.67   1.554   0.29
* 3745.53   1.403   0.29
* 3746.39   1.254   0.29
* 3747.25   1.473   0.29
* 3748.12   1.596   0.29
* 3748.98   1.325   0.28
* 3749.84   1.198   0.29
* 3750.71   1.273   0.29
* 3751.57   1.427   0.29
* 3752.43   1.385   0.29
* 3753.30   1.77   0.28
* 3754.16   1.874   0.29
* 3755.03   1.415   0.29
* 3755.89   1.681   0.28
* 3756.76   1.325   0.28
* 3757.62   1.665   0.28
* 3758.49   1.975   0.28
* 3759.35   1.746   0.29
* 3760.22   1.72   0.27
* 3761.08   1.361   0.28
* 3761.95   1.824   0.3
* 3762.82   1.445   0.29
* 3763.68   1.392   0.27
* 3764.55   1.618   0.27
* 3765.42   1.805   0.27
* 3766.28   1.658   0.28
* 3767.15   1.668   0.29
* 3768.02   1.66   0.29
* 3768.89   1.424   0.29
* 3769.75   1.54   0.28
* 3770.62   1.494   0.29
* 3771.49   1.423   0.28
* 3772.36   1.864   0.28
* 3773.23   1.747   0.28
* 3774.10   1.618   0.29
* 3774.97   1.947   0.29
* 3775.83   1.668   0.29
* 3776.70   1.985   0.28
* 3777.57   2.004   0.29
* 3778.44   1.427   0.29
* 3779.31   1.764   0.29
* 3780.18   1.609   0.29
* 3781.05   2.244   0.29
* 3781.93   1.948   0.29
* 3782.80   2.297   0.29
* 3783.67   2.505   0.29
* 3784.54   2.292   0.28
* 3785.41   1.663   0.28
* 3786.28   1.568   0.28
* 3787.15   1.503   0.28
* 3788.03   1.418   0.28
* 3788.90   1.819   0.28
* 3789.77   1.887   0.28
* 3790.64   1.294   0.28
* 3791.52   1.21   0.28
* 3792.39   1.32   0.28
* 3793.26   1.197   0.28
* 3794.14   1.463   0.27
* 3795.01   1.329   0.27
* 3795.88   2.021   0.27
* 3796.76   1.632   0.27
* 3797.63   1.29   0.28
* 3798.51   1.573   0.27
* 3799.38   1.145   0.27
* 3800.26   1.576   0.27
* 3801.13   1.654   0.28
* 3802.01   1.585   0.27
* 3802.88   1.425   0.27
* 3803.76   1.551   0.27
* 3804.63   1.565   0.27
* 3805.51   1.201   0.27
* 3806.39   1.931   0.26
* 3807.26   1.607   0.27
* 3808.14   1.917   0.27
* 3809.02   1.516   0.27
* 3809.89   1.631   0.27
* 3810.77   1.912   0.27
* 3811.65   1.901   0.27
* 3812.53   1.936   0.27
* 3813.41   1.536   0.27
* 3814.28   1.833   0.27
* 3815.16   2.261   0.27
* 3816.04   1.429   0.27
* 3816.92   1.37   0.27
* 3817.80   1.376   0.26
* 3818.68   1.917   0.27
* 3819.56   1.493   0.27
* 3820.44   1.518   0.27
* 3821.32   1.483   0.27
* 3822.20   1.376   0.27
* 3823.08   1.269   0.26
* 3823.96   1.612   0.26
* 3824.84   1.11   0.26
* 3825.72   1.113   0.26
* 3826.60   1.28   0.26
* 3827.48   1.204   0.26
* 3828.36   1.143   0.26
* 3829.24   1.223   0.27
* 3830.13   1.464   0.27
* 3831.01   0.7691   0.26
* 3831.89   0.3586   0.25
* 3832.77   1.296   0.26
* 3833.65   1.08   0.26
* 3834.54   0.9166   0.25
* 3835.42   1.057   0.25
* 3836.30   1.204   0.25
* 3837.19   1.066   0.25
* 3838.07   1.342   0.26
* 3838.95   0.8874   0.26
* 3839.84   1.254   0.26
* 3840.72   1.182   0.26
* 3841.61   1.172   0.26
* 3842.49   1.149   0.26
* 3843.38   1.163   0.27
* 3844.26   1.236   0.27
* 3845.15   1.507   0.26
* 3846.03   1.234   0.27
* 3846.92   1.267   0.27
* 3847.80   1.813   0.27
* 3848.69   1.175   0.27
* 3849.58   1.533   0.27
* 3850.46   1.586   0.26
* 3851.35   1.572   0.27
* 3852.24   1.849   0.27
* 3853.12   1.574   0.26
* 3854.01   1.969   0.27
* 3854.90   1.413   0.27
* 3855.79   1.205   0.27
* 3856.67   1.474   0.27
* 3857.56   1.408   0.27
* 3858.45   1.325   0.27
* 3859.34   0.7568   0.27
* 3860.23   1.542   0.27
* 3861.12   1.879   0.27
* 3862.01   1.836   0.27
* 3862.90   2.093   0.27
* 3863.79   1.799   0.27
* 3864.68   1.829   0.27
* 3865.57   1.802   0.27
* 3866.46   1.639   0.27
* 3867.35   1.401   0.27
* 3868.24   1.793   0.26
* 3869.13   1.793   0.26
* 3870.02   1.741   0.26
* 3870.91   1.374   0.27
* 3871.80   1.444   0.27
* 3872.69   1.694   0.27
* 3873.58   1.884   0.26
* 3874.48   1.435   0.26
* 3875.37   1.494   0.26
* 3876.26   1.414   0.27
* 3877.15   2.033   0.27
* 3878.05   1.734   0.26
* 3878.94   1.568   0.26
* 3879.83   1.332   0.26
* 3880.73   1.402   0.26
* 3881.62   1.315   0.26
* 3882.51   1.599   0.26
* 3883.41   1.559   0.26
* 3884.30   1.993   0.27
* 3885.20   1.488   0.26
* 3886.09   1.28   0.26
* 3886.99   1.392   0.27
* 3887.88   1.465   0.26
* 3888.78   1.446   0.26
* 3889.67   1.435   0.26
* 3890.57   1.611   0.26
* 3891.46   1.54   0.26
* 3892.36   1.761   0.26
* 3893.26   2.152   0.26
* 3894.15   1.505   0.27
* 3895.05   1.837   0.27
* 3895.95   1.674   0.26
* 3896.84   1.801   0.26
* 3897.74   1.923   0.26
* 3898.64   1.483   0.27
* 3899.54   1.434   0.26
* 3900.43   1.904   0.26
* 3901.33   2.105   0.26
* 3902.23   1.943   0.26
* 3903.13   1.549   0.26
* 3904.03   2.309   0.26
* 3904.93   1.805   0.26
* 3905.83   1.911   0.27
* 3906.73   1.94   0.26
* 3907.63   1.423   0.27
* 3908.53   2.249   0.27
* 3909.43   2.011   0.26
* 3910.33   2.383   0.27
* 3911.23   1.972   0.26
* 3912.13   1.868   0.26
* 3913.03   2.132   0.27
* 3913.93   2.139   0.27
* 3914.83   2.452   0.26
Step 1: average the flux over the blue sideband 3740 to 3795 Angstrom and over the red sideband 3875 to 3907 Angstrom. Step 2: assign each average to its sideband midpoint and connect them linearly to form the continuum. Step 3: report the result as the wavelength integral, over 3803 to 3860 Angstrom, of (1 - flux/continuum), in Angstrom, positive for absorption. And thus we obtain 8.4 Angstrom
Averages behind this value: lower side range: 1.61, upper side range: 1.67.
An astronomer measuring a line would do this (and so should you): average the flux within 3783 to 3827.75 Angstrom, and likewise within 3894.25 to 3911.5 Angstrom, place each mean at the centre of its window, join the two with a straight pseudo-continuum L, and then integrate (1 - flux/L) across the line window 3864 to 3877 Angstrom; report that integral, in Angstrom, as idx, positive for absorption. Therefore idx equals 0.99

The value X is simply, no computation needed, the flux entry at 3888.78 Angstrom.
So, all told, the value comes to 1.446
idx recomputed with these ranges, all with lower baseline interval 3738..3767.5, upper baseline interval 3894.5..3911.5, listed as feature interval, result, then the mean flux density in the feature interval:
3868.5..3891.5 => 3.3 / 1.56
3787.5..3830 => 3.2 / 1.52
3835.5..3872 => 6.0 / 1.47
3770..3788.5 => -2.7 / 1.81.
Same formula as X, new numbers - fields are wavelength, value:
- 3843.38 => 1.163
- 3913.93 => 2.139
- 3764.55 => 1.618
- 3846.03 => 1.234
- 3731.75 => 2.351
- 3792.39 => 1.32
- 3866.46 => 1.639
